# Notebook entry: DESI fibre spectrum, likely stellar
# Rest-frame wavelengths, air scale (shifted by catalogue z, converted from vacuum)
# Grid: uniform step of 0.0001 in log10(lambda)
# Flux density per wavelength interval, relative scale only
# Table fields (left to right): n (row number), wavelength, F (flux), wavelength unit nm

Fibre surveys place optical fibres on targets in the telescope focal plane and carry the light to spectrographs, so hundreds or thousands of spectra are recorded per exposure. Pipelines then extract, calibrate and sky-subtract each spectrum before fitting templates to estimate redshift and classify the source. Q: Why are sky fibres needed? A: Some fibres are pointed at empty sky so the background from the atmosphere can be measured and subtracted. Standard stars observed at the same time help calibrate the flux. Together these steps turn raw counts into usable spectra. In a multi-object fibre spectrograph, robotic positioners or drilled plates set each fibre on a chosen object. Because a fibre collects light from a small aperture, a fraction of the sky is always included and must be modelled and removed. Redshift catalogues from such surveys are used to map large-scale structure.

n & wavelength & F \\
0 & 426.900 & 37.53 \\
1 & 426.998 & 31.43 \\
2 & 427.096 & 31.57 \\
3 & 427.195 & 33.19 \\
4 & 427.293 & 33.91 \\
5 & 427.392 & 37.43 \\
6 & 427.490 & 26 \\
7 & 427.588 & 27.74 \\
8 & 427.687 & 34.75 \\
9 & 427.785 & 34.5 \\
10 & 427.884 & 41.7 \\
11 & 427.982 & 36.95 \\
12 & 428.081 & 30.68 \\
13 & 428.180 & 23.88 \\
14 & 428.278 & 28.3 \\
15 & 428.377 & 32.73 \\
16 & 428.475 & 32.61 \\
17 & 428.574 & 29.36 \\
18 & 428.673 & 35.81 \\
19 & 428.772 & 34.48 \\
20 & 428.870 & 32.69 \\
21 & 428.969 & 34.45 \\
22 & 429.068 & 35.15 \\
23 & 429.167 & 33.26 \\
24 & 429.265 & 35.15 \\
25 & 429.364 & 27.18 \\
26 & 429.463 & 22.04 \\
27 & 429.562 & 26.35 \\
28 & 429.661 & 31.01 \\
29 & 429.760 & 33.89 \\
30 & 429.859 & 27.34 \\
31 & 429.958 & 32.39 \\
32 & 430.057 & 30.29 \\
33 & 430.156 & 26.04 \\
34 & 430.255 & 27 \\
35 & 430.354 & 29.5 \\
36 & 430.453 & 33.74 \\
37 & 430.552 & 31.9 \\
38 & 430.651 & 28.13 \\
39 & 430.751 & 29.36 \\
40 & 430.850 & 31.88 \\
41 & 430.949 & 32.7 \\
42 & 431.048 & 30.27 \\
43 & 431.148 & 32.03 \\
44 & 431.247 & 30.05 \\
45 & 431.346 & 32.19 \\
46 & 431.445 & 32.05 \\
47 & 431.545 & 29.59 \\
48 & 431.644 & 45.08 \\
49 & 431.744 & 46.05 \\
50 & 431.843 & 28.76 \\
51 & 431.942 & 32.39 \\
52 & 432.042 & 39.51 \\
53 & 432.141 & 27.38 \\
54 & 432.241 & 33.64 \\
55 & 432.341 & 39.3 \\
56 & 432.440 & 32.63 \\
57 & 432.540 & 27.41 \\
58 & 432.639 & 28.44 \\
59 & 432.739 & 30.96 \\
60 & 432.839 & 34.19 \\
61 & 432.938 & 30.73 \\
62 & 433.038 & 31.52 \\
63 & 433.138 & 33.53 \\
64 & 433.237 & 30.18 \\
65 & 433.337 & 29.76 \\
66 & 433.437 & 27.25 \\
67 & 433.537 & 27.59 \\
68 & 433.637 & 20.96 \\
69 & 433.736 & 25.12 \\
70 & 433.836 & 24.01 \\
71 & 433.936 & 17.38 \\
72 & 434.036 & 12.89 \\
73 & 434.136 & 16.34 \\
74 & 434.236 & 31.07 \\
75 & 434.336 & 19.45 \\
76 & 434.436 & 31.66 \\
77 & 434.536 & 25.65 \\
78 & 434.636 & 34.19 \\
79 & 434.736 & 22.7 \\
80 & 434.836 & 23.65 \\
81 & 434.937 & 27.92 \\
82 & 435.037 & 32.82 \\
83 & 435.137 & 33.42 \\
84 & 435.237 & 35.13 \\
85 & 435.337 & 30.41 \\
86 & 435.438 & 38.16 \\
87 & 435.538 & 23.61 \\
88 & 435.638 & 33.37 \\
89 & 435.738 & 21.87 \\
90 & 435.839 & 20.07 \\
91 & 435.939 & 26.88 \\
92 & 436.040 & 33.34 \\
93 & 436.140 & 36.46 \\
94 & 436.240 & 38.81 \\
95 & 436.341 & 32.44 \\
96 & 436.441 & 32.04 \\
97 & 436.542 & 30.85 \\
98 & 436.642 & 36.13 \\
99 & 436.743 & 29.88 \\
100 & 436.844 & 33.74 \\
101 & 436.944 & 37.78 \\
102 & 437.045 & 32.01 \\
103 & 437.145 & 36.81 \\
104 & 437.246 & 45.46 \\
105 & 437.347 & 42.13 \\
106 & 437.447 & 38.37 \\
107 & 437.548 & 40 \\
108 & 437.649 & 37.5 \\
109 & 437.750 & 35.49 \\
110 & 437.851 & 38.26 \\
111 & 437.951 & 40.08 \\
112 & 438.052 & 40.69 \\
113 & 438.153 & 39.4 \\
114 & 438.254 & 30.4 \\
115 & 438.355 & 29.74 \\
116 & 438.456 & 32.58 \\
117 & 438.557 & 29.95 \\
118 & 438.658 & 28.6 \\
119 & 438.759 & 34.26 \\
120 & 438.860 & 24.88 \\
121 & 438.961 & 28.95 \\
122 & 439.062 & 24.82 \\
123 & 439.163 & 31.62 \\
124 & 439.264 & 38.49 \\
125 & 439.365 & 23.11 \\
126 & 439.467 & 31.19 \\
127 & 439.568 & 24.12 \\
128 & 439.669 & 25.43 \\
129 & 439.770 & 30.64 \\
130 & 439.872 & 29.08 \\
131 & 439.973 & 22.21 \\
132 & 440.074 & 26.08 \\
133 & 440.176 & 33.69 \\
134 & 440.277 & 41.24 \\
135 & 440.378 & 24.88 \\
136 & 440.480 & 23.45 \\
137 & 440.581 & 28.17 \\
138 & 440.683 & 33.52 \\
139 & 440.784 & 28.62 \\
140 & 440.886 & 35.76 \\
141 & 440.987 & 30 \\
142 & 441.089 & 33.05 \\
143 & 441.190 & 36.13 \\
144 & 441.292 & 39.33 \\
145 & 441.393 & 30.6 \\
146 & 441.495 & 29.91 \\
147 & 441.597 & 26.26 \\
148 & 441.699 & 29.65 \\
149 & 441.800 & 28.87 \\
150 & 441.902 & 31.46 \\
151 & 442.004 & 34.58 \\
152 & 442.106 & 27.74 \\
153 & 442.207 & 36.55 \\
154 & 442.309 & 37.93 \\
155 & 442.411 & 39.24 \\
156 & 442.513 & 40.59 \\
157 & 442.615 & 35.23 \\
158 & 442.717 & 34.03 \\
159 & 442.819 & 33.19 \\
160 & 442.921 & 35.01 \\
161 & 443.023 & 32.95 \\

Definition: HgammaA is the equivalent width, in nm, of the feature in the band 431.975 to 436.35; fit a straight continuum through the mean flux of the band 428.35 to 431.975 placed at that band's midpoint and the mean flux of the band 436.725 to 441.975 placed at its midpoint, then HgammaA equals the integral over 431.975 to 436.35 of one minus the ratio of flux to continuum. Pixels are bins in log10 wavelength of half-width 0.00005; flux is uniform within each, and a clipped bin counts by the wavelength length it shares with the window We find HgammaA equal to 0.42 nm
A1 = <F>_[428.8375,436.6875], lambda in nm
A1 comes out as 30.1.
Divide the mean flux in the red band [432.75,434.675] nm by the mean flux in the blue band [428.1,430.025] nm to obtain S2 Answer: 0.86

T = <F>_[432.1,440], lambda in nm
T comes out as 30.7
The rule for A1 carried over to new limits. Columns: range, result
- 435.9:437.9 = 35.8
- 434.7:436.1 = 28.9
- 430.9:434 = 31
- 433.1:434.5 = 24.7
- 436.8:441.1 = 32.5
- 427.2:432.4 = 32.1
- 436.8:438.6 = 36.7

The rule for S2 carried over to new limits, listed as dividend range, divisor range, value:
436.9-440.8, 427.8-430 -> 1.02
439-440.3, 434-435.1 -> 1.14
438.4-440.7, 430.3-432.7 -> 0.89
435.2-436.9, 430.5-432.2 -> 0.95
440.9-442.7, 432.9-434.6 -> 1.30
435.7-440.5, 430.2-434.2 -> 1.07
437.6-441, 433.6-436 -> 1.18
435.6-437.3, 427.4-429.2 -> 1.01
